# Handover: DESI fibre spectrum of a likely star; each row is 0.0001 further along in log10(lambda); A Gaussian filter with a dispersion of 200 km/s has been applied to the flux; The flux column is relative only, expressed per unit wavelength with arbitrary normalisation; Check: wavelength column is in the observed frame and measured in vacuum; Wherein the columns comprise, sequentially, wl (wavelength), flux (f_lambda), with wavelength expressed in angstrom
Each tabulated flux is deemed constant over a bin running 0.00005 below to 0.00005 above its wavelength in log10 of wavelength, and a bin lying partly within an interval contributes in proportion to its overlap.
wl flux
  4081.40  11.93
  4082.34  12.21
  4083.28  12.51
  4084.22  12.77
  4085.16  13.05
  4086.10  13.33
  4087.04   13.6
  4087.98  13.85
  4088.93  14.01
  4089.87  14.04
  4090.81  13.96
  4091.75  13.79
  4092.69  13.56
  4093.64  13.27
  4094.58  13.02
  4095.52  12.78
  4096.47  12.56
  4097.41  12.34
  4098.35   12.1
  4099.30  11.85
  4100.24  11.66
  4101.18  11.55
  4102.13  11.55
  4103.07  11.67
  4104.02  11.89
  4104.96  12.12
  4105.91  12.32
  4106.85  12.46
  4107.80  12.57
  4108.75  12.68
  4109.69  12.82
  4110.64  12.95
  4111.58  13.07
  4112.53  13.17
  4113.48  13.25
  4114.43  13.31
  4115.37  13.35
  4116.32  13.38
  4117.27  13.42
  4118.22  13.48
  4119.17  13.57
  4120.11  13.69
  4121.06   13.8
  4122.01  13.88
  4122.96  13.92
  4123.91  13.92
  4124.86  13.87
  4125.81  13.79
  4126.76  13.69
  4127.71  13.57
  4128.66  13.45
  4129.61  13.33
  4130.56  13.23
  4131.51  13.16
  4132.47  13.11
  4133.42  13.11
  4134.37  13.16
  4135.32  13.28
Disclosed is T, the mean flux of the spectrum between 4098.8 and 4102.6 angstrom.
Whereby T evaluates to 11.7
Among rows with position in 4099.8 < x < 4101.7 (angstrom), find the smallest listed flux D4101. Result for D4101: 11.55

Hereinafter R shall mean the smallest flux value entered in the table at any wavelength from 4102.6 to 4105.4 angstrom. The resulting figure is 11.67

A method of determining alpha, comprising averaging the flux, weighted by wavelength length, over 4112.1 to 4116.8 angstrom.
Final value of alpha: 13.3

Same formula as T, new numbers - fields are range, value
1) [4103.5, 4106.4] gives 12.1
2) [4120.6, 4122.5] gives 13.8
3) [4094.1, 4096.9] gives 12.8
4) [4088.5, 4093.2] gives 13.9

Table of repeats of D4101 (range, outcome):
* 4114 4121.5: 13.31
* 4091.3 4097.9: 12.34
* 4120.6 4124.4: 13.8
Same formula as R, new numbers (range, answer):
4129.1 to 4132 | 13.16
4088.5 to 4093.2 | 13.56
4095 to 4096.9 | 12.56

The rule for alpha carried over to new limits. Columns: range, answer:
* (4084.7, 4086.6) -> 13.2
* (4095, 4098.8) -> 12.5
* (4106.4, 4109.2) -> 12.5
